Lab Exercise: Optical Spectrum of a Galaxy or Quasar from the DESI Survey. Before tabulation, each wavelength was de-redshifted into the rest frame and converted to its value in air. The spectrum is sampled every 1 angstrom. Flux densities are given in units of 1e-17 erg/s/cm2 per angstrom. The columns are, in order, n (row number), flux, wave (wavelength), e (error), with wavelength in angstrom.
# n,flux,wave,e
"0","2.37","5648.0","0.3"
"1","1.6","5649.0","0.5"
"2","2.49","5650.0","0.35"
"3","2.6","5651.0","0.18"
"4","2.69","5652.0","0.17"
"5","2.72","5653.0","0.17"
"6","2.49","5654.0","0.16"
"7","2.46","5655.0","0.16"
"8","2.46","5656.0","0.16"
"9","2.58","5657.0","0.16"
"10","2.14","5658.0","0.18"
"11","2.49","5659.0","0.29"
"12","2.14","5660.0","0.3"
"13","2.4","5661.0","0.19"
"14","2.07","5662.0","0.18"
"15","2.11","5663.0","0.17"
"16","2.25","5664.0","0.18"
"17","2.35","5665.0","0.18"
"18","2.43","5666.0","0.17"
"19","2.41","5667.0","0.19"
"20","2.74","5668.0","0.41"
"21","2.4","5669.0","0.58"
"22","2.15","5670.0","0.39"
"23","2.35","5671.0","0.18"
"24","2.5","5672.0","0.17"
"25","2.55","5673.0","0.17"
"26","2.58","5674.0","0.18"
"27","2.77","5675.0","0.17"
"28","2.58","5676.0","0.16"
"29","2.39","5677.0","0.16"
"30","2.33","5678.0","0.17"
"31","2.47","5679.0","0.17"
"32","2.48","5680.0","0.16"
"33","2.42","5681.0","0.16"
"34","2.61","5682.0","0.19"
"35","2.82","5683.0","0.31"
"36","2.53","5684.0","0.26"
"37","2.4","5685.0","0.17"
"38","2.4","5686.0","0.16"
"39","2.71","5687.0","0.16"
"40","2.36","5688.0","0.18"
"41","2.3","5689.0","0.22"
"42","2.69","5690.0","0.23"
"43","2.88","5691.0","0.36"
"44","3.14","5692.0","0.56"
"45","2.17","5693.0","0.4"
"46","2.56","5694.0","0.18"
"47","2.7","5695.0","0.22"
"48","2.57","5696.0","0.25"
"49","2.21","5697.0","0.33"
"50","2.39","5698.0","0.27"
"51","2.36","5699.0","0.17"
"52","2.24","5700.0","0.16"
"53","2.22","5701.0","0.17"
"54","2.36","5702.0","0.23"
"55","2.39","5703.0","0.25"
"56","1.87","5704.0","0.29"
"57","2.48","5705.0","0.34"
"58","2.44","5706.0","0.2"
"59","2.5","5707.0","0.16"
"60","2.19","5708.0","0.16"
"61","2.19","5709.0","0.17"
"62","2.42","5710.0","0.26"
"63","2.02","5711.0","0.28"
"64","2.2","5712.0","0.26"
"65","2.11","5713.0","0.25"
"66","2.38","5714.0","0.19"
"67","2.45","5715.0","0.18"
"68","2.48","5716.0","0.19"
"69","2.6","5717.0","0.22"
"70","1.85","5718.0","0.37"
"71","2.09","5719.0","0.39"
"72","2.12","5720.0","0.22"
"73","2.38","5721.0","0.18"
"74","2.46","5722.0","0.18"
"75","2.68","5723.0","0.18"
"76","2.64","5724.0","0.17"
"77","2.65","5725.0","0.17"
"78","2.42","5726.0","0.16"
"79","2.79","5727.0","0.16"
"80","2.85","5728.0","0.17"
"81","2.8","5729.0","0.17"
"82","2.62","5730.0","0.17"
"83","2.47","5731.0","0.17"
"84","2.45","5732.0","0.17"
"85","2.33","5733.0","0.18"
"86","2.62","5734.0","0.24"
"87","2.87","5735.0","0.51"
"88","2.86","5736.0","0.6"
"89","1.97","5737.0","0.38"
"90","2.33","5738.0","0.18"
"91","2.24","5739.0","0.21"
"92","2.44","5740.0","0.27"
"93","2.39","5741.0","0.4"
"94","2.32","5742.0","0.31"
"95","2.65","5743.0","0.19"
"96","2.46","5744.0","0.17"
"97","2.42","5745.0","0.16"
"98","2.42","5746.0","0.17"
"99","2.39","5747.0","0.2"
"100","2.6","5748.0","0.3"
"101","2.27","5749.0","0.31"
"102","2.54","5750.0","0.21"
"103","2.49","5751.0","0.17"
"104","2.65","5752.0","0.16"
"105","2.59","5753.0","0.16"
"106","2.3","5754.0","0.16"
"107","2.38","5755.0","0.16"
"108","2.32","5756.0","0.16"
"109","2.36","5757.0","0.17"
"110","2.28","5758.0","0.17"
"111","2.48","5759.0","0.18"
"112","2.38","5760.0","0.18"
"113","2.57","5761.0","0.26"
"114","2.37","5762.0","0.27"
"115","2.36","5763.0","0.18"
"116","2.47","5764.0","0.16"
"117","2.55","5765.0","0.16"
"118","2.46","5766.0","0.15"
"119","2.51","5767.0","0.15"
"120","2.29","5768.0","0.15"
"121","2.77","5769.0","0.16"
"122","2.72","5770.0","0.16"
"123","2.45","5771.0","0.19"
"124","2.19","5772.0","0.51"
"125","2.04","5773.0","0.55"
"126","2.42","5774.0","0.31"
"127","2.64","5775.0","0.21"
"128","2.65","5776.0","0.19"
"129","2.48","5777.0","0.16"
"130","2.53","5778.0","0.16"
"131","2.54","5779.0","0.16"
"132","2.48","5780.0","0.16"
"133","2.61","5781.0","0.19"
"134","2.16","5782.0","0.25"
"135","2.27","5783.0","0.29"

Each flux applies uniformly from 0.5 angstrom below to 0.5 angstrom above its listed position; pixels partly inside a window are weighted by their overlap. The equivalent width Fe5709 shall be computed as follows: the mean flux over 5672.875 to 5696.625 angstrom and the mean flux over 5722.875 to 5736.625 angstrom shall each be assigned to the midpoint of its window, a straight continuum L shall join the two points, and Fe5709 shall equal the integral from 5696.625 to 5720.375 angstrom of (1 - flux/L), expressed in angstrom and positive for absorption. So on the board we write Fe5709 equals 2.98 angstrom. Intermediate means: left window 2.56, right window 2.64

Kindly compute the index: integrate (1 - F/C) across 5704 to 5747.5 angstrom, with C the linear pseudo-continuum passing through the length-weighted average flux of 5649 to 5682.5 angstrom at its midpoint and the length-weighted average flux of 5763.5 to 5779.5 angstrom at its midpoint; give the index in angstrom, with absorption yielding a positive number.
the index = 0.7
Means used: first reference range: 2.43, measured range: 2.42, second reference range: 2.48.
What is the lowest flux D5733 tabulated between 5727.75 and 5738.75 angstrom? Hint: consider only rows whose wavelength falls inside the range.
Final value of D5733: 1.97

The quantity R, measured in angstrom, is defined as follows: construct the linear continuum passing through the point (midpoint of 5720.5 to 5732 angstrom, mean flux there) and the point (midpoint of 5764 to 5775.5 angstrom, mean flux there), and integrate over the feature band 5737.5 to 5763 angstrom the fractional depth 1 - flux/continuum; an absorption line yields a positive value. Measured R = 1.0 angstrom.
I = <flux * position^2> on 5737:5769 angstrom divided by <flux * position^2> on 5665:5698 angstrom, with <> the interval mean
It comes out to 1.0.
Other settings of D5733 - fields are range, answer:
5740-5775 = 2.04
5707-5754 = 1.85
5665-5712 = 1.87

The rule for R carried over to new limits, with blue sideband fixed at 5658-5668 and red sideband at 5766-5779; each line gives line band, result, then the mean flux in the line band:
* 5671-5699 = -2.3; 2.53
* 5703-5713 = 0.5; 2.26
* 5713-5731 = -0.6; 2.47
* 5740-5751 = -0.1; 2.45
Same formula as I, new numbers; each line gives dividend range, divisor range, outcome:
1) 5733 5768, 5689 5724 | 1.04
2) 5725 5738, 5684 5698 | 1.03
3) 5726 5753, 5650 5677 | 1.06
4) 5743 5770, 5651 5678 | 1.04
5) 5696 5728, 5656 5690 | 0.98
